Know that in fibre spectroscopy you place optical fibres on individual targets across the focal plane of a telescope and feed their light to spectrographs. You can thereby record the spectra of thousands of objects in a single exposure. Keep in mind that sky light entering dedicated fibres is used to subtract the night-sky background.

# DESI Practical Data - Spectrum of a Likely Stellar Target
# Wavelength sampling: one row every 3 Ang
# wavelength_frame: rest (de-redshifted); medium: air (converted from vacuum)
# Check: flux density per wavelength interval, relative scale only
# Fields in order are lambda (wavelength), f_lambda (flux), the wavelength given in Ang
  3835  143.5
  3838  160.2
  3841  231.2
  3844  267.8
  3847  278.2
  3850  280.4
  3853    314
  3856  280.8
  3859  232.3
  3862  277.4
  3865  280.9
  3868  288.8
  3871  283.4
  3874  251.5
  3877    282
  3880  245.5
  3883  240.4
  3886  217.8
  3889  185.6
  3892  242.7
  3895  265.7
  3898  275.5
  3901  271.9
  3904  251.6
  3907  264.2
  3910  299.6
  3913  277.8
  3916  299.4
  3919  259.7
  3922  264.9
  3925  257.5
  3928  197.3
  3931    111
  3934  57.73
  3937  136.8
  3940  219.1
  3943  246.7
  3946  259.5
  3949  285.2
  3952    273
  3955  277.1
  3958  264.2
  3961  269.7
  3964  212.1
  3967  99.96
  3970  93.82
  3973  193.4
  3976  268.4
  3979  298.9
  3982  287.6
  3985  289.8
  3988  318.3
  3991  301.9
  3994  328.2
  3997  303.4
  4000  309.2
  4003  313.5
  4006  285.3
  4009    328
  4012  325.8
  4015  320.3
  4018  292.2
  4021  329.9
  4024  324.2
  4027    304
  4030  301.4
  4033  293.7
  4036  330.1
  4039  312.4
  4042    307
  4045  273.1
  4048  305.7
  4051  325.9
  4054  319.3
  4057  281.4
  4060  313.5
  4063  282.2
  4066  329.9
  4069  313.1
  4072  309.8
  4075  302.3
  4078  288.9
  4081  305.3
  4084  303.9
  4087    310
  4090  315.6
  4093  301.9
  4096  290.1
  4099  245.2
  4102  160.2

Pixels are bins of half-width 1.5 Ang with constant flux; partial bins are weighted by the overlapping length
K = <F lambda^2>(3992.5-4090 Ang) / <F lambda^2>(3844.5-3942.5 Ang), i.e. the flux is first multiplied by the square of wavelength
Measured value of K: 1.3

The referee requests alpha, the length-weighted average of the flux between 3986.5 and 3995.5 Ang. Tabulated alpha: 316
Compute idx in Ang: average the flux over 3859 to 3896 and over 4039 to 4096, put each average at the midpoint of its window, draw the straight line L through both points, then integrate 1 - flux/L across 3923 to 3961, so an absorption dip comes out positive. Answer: 7.5 Ang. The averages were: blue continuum 254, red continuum 305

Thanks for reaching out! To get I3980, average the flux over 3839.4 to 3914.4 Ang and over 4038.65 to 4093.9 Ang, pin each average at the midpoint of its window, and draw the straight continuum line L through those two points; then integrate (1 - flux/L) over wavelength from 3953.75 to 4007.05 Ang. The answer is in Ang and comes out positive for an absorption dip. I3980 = 4.6 Ang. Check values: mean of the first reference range 263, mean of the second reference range 305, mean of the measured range 262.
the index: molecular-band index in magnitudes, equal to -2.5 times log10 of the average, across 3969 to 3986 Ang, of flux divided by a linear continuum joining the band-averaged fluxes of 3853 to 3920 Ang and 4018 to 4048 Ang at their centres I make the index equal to 0.20 mag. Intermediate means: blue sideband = 264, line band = 241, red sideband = 307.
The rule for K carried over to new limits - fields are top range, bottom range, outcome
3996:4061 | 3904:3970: 1.42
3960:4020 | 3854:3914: 1.10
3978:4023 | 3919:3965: 1.42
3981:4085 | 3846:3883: 1.23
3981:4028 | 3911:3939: 1.55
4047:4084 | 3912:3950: 1.49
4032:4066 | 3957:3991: 1.33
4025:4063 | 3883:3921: 1.27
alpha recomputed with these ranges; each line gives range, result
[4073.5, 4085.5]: 300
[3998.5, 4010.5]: 309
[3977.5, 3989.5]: 299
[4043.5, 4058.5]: 301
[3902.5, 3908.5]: 258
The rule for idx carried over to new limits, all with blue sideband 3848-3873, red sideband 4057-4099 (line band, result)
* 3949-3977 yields 6.79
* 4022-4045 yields -0.85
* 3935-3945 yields 3.16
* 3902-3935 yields 5.88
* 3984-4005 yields -1.13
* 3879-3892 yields 2.68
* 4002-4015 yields -0.84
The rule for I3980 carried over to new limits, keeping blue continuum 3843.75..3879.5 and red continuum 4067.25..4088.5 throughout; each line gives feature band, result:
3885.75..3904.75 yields 2.3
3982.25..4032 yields -2.5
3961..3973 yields 5.4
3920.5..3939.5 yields 7.4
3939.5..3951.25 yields 1.2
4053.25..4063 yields 0.1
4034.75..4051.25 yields -0.4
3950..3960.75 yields 0.6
